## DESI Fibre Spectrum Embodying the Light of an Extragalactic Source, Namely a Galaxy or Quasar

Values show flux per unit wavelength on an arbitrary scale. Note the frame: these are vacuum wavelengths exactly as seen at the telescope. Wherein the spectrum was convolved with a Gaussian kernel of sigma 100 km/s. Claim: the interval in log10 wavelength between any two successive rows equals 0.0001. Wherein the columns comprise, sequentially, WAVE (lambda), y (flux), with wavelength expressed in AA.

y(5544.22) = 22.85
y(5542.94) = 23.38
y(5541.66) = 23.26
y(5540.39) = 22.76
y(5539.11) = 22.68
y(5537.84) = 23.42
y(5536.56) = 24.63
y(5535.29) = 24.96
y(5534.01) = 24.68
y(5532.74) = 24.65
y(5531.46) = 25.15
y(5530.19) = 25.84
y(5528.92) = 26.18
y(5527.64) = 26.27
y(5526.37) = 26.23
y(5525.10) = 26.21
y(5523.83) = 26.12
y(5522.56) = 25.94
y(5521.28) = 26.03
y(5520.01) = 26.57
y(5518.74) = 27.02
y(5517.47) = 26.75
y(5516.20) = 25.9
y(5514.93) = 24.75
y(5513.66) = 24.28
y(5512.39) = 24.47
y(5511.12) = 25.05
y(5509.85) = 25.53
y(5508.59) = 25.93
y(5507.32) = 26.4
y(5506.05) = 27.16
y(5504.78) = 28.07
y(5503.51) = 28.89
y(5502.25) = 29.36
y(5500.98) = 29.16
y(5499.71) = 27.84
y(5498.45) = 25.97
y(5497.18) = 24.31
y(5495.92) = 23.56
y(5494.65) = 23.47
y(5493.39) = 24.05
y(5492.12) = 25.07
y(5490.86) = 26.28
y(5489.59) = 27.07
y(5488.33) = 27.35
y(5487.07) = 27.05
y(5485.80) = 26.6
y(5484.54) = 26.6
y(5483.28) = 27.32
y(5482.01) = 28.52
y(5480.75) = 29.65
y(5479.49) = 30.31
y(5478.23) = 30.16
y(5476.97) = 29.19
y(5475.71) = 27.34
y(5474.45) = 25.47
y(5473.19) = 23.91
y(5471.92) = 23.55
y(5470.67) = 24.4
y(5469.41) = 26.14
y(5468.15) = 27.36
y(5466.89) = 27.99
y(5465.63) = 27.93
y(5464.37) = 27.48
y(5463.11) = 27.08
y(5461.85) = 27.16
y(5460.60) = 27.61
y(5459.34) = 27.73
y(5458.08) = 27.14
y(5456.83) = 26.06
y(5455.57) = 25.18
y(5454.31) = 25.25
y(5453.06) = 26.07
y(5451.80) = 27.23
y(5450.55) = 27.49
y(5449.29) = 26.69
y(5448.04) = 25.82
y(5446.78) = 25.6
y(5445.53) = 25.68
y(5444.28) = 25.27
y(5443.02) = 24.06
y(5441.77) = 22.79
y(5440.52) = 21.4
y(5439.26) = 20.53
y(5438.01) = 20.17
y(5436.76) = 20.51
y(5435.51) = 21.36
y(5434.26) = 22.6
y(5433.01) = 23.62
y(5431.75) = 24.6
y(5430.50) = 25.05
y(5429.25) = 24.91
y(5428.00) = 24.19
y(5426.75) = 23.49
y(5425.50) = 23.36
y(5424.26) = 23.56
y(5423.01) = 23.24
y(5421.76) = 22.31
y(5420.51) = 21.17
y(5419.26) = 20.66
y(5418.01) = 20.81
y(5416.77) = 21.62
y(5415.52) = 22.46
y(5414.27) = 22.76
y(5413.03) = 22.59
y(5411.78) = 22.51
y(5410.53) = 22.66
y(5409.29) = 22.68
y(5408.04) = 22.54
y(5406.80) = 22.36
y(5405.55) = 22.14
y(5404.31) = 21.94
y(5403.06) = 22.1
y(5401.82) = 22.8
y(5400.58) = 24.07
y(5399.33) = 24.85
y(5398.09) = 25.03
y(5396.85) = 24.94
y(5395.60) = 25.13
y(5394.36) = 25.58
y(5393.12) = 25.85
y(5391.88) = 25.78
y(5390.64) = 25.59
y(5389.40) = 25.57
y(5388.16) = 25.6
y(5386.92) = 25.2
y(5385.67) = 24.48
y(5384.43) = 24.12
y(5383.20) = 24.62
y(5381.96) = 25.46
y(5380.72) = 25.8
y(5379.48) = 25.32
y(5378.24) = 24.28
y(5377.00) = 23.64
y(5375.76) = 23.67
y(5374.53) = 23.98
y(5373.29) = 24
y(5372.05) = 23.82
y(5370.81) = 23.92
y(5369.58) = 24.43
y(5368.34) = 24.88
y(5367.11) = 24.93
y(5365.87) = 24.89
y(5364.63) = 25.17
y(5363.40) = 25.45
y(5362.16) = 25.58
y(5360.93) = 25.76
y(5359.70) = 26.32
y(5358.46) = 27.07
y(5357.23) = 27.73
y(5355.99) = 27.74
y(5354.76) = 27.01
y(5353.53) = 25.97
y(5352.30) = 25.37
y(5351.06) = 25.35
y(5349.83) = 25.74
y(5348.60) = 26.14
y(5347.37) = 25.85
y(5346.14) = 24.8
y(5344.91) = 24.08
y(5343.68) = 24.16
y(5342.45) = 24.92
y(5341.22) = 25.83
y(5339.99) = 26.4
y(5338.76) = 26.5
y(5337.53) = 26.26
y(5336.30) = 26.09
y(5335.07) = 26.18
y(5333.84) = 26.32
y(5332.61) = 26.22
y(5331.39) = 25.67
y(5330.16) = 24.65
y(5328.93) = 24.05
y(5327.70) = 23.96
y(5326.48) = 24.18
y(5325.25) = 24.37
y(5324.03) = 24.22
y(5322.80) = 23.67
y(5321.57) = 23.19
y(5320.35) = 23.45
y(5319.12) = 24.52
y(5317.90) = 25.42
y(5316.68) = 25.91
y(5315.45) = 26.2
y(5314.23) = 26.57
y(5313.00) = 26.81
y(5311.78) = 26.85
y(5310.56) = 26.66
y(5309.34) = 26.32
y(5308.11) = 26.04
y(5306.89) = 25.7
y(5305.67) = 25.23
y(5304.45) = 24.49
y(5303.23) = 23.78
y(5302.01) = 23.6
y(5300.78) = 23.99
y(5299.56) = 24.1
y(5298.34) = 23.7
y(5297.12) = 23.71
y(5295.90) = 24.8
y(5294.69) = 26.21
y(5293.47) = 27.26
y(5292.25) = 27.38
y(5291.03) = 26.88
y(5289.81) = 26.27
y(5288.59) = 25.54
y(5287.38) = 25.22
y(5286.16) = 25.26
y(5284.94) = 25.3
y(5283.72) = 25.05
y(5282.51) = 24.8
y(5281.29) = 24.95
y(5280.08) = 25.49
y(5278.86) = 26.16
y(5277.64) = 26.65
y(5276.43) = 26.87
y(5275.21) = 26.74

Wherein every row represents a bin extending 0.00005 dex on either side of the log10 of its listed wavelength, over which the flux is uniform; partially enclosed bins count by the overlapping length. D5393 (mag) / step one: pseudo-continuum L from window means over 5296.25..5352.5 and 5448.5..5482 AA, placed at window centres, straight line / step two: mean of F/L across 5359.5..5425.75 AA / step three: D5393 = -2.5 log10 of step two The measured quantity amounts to 0.09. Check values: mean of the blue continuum 25.2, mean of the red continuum 27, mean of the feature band 24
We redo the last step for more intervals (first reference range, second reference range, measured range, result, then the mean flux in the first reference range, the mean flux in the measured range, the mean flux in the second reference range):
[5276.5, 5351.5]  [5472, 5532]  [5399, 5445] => 0.148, 25.3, 22.7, 26.5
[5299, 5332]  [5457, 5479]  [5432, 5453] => 0.118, 24.9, 23.9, 26.9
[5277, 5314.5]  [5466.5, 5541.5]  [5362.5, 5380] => 0.055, 25.5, 24.5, 26.1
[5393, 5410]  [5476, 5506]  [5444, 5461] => -0.028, 23.6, 26.4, 27.2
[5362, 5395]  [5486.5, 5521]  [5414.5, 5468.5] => 0.048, 24.9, 24.4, 26.2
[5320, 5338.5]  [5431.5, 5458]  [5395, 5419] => 0.071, 24.9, 22.9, 24.2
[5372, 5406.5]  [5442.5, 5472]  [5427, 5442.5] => 0.138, 24.5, 22.7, 26.4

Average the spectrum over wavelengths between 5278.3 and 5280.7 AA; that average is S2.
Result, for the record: 25.8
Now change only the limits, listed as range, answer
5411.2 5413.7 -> 22.6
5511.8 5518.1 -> 25.2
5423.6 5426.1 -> 23.5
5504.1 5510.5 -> 26.6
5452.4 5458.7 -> 25.9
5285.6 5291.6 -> 25.8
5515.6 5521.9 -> 26.5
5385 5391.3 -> 25.3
